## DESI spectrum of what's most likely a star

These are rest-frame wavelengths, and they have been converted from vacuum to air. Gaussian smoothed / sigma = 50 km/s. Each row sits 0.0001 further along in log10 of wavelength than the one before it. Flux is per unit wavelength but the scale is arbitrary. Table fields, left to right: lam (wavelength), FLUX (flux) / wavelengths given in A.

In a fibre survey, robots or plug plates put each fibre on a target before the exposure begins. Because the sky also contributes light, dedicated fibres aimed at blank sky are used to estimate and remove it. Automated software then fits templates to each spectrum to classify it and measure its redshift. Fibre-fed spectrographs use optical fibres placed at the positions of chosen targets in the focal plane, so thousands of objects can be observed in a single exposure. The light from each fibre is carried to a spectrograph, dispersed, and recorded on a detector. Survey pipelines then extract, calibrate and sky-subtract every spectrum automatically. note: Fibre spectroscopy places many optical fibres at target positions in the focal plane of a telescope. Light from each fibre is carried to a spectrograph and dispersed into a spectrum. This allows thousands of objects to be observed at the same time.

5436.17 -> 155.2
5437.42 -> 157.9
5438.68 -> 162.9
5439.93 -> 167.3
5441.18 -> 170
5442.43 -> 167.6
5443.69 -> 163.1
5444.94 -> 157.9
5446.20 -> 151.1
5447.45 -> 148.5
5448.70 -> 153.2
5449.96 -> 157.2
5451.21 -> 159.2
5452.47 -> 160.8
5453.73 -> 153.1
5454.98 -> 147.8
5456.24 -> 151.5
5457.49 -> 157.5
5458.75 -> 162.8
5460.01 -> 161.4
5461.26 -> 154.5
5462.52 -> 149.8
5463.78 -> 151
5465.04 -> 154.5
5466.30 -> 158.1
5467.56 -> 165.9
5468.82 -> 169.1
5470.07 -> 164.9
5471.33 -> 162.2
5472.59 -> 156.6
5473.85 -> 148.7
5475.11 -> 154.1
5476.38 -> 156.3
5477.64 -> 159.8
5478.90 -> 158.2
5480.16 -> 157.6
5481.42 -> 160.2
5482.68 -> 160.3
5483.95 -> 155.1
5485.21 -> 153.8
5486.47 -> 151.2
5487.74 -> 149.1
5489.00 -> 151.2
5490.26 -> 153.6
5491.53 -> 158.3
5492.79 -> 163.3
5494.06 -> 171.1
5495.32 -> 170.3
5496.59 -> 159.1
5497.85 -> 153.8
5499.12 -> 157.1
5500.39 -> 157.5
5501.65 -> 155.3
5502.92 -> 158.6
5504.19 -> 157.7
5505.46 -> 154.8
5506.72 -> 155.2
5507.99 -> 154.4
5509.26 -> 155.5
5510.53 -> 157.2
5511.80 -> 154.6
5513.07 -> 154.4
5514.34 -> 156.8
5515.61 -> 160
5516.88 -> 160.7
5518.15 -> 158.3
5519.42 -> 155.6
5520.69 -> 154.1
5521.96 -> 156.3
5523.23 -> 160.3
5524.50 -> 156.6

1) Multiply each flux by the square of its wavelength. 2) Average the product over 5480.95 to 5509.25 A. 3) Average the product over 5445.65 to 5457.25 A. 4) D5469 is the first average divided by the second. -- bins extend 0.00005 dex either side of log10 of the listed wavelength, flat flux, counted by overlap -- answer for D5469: 1.0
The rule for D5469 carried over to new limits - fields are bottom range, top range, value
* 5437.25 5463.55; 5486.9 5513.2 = 1.02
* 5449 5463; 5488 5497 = 1.04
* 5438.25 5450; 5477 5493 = 0.99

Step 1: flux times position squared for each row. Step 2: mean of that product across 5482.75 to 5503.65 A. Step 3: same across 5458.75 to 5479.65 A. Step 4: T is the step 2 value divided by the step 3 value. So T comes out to 1.0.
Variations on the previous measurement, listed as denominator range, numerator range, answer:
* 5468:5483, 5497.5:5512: 0.99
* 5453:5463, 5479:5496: 1.03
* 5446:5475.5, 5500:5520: 1.02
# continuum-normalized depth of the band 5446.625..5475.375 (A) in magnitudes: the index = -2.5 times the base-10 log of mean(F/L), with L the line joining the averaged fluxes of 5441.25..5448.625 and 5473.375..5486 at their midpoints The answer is 0.01 mag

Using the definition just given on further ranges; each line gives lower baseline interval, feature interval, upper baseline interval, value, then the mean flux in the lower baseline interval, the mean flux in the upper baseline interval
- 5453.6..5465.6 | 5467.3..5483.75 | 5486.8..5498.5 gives -0.02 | 154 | 159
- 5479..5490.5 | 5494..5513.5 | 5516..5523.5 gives -0.01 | 155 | 158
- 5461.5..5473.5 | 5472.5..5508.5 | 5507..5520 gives 0.00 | 159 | 157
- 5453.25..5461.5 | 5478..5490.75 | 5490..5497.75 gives 0.04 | 156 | 162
